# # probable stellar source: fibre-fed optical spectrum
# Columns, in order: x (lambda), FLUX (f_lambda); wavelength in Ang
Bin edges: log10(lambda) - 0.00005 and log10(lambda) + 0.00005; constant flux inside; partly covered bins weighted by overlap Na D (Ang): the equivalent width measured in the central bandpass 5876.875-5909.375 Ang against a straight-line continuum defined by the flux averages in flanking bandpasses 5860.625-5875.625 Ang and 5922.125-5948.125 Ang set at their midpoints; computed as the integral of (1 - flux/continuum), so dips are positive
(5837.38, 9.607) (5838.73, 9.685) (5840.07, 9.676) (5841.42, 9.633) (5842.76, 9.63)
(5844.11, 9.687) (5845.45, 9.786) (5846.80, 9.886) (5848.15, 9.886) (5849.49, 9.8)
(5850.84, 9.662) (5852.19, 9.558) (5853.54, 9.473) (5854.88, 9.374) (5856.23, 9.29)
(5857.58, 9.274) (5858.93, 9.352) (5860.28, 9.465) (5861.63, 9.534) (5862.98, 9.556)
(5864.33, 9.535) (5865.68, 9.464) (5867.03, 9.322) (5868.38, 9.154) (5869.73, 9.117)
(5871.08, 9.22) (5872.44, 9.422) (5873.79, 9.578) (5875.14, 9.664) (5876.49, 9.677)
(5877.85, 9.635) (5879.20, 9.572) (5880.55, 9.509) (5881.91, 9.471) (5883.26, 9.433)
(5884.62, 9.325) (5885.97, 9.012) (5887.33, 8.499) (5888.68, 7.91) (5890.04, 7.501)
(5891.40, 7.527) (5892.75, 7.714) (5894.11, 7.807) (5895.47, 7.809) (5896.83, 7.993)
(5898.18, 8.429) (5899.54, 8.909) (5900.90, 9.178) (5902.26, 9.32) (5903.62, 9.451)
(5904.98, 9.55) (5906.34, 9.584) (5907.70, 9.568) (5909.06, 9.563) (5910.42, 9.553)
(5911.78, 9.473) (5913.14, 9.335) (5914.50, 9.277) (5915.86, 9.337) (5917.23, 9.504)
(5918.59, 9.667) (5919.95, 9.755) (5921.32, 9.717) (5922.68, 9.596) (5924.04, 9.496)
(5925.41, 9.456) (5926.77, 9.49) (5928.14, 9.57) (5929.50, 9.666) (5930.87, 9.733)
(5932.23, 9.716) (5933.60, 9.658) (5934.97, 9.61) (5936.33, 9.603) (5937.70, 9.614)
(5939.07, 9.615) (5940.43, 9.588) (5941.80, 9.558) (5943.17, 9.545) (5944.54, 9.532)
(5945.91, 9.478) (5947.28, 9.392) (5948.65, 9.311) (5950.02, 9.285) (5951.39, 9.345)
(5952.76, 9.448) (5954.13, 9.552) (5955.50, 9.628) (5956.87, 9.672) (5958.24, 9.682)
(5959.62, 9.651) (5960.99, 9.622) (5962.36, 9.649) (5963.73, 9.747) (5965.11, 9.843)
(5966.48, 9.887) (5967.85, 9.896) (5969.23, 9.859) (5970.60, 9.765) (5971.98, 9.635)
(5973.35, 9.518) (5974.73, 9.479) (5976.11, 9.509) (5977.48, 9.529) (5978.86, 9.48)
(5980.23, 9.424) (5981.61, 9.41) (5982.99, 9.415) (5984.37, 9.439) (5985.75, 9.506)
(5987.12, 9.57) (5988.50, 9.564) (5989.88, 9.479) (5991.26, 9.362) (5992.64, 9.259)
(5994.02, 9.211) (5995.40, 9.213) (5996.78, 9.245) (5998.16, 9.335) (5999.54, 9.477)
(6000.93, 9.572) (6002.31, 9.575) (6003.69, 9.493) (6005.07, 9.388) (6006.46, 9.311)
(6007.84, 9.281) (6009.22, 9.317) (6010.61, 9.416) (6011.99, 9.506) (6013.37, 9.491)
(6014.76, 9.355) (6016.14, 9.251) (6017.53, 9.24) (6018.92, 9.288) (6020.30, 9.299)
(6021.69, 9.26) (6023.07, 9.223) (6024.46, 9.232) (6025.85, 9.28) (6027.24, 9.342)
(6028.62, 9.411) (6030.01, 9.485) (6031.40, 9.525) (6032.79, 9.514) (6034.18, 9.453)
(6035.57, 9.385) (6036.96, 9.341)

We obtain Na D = 2.16 Ang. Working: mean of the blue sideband 9.41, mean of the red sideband 9.57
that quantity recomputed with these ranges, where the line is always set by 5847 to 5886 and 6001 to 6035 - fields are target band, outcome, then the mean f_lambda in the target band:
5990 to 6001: 0.1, 9.32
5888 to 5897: 1.6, 7.74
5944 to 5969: -0.5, 9.6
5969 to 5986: -0.2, 9.53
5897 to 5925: 0.2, 9.39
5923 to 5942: -0.3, 9.6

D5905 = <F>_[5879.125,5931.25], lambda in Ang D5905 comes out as 9.1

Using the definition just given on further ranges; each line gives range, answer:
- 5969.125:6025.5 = 9.41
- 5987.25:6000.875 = 9.36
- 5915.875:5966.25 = 9.58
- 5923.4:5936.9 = 9.6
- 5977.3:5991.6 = 9.47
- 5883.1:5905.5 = 8.52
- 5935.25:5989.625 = 9.57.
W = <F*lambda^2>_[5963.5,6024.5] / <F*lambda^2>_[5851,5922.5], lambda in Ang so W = 1.07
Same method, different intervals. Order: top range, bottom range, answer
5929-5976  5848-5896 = 1.08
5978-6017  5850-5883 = 1.04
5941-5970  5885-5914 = 1.12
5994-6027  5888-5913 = 1.11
